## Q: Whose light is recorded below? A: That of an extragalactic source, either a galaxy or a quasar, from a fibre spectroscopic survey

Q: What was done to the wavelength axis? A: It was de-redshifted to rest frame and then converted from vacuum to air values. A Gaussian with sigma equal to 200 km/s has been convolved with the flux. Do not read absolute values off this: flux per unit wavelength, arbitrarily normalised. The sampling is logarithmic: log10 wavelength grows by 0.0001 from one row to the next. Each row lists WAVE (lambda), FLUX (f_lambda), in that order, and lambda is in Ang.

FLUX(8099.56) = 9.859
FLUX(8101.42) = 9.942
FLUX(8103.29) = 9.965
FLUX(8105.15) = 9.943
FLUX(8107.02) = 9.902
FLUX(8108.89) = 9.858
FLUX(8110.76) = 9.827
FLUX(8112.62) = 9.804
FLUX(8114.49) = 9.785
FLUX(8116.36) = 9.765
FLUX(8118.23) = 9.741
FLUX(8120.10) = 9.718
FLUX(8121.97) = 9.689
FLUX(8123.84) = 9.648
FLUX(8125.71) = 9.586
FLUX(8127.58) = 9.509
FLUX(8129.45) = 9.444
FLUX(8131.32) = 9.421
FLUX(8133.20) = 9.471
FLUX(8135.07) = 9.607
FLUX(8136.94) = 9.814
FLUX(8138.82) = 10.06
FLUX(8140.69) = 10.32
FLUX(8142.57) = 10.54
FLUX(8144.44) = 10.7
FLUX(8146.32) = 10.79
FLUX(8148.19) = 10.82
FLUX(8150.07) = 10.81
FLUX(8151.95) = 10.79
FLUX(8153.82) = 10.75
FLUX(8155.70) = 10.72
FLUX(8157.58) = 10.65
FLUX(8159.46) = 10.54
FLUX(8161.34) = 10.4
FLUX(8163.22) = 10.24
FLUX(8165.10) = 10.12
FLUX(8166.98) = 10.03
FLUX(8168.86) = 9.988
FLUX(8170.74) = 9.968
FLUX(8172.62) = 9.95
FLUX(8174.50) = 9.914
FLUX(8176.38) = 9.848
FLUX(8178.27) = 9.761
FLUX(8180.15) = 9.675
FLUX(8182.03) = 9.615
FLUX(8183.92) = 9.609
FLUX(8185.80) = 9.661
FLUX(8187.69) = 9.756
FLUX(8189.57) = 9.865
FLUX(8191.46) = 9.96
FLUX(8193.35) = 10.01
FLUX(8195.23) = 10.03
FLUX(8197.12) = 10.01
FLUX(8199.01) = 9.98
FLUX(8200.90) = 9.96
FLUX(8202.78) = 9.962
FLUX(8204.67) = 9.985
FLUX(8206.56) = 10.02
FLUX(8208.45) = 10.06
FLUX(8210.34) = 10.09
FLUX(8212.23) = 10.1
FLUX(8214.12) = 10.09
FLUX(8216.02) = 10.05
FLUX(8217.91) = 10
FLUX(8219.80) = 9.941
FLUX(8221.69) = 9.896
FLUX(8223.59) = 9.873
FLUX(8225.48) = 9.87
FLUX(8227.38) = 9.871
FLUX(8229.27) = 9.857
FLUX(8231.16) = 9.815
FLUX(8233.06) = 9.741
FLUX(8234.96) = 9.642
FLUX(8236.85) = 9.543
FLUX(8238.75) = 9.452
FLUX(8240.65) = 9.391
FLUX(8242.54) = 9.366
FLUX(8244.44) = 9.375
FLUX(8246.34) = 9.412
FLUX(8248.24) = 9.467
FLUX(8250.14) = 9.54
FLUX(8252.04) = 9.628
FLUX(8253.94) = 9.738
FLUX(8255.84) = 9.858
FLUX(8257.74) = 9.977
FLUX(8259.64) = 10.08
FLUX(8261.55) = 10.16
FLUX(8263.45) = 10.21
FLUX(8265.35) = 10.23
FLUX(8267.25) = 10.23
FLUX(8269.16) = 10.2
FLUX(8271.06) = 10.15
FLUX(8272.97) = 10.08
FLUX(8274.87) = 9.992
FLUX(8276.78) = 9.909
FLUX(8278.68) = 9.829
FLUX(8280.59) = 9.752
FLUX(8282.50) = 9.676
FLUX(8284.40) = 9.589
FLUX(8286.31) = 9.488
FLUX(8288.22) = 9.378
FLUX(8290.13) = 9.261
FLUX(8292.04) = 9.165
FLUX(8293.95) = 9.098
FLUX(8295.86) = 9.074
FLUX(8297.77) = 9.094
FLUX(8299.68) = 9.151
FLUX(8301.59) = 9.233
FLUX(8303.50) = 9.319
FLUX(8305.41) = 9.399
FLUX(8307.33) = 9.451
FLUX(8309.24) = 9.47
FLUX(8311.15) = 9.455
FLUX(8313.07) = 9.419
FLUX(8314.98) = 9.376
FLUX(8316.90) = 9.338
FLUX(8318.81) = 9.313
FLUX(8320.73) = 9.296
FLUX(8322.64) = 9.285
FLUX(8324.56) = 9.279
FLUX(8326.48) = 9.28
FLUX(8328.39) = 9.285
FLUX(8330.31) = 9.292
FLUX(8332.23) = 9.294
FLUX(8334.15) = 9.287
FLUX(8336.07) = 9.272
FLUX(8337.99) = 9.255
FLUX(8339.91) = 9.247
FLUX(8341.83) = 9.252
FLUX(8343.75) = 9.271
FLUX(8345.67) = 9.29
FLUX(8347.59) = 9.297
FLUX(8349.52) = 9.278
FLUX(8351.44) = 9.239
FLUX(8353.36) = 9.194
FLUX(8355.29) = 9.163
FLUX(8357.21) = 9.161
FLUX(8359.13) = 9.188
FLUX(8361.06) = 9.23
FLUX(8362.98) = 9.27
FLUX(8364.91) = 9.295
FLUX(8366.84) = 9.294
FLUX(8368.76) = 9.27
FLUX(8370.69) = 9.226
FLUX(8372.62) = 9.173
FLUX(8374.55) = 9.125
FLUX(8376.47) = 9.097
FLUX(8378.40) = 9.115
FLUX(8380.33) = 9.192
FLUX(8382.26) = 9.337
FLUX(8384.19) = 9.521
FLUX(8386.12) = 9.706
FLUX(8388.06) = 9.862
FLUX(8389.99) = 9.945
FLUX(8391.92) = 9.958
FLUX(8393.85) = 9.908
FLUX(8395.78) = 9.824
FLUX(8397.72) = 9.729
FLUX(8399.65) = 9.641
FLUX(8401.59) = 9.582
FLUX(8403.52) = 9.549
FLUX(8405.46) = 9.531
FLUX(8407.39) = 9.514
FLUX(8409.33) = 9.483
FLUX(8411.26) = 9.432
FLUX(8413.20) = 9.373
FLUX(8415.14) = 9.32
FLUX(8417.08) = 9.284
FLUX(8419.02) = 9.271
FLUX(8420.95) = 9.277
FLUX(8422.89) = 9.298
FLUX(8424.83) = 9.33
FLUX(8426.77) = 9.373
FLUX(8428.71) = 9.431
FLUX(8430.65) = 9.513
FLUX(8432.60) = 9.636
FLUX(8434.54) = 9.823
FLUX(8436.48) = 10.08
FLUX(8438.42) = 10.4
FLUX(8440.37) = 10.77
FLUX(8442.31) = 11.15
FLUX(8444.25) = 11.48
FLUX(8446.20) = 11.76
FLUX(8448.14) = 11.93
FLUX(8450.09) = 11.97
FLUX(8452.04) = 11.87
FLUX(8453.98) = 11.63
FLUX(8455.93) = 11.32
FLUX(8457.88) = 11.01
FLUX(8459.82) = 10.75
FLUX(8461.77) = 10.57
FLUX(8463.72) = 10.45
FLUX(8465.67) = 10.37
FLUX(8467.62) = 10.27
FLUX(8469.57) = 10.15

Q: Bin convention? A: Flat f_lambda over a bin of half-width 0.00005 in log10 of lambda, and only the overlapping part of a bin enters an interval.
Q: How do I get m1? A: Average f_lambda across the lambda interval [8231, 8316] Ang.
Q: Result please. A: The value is 9.62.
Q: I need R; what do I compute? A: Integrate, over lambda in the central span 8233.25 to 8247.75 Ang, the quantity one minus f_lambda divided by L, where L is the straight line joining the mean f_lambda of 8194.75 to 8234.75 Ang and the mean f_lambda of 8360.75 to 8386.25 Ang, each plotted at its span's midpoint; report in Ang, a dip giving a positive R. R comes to 0.5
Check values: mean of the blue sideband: 9.95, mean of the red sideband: 9.26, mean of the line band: 9.47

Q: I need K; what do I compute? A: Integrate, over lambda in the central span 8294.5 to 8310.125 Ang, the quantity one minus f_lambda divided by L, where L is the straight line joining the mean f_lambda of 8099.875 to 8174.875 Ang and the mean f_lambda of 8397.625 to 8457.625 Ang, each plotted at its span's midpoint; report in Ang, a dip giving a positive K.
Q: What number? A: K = 1.3 Ang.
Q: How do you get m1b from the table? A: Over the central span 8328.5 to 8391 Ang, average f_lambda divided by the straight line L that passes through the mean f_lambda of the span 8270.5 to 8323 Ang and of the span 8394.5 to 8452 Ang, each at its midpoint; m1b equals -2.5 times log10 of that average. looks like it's 0.05 mag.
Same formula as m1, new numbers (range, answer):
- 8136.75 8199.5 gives 10.2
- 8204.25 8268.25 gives 9.84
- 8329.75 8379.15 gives 9.23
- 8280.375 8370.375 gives 9.3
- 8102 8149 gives 9.91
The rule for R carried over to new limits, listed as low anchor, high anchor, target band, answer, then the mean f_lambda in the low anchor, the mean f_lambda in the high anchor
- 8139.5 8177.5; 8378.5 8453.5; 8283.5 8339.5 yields 4.55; 10.4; 9.95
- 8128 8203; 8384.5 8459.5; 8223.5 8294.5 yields 2.52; 10.1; 10.1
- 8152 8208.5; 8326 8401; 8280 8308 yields 0.84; 10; 9.37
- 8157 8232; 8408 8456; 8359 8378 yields 1.76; 9.97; 10.2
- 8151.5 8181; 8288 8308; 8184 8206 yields 0.16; 10.2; 9.23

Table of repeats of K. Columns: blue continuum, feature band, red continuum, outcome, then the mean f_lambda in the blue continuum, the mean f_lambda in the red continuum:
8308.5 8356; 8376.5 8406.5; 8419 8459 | 1.1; 9.3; 10.5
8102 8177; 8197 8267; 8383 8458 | 1.5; 10.1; 10.1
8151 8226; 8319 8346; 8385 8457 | 2.1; 10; 10.1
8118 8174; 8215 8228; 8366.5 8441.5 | 0.0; 10.1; 9.55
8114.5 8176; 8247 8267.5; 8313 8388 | -0.5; 10.1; 9.28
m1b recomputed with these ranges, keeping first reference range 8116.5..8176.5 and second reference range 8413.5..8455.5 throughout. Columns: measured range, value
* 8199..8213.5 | 0.01 mag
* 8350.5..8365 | 0.12 mag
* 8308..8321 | 0.09 mag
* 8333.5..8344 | 0.11 mag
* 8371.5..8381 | 0.13 mag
